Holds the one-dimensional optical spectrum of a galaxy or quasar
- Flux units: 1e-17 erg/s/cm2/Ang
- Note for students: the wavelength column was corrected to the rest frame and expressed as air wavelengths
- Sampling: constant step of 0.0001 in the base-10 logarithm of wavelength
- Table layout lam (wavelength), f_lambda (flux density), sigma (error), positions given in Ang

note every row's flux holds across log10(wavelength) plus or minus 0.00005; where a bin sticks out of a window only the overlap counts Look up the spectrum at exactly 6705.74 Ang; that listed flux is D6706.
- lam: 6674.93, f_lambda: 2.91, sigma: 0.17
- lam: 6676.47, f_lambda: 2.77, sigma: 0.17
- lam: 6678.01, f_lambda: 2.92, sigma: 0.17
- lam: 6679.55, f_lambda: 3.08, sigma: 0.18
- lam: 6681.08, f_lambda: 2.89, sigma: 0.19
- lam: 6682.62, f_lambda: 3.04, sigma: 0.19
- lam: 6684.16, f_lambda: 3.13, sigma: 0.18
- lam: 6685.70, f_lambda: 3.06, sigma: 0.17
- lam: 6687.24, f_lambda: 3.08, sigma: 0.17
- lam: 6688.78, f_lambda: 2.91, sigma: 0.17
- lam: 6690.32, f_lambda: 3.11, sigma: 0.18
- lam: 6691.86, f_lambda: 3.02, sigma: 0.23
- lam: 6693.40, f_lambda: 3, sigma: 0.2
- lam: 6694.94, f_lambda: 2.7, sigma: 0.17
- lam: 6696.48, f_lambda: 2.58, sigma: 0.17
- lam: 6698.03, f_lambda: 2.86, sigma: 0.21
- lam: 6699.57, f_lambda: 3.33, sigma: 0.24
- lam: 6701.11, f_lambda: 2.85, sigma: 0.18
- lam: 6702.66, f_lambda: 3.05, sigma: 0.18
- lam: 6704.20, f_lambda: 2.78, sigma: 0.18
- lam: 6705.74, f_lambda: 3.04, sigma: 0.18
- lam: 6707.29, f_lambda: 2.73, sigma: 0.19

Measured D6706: 3.04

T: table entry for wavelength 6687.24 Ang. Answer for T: 3.08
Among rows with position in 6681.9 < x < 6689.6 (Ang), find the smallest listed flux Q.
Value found 2.91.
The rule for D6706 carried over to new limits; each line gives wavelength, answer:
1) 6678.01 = 2.92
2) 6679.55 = 3.08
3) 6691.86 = 3.02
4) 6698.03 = 2.86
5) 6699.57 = 3.33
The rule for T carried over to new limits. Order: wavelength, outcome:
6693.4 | 3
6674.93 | 2.91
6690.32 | 3.11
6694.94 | 2.7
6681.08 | 2.89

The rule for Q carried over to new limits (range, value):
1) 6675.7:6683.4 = 2.77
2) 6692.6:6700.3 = 2.58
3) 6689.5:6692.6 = 3.02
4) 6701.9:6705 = 2.78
